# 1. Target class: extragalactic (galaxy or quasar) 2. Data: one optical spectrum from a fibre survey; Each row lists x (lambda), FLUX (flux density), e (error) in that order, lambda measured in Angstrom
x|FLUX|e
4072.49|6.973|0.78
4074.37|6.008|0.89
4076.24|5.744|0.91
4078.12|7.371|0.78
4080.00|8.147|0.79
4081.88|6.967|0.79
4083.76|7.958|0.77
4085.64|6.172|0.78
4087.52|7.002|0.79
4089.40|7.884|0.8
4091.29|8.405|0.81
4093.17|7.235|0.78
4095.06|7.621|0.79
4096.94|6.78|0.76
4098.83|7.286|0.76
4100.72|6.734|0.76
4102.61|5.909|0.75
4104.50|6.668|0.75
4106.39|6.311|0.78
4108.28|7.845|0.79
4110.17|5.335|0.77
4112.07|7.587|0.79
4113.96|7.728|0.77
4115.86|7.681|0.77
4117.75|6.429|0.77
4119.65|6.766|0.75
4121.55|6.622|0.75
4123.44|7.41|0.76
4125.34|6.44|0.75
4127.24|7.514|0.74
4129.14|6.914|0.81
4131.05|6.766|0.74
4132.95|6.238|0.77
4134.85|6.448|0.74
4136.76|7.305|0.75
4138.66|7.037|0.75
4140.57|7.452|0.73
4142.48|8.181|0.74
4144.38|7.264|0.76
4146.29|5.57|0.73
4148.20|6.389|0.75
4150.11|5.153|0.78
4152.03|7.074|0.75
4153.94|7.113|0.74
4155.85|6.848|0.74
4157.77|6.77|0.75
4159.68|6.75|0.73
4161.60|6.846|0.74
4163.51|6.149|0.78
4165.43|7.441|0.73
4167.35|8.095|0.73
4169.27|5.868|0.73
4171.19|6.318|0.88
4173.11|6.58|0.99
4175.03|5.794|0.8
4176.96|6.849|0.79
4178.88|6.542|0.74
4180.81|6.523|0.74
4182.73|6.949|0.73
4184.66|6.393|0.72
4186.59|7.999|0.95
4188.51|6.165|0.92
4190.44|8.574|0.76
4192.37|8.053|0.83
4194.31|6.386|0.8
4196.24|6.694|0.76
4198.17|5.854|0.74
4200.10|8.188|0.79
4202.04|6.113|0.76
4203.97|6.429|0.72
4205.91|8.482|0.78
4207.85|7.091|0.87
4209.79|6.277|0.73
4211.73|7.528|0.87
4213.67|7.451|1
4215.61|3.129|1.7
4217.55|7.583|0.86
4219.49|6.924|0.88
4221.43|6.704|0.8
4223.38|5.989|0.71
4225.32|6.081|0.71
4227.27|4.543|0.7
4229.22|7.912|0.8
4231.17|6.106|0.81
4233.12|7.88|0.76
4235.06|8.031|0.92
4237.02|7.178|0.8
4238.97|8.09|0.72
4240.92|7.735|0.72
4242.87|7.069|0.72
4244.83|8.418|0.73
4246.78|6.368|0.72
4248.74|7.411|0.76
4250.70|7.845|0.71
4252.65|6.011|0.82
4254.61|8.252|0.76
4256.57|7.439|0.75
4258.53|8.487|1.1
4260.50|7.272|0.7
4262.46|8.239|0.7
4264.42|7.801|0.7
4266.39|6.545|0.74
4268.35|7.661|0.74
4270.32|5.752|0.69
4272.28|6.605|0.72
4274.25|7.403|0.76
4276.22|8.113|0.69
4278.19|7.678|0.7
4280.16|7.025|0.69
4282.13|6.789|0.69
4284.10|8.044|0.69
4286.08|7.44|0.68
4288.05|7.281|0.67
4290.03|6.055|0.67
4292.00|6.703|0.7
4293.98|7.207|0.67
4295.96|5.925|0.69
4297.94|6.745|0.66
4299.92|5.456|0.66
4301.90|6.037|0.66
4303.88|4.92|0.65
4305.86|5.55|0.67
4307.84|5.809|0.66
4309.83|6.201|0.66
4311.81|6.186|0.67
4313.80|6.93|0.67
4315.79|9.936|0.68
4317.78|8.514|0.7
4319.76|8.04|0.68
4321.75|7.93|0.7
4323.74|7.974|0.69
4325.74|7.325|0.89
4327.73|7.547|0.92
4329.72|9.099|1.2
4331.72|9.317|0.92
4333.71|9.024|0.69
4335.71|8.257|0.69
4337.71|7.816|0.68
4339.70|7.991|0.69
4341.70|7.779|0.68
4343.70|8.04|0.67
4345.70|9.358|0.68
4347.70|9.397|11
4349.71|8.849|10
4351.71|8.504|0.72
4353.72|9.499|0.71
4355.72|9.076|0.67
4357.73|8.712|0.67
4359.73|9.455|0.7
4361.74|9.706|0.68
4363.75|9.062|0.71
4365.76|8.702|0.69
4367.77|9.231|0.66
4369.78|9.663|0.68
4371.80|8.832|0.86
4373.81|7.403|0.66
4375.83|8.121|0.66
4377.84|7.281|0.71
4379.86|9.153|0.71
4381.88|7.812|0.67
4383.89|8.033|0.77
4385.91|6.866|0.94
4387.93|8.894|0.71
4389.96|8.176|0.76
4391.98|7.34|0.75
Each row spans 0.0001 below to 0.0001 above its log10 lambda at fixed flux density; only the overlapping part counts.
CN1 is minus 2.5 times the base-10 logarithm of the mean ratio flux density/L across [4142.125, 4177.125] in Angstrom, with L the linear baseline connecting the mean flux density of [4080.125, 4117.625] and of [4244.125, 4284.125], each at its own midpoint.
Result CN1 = 0.09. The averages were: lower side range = 7.12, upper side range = 7.37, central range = 6.66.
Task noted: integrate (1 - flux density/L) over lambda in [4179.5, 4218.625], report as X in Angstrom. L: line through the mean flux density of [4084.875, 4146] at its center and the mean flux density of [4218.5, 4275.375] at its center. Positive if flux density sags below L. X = 1.23 Angstrom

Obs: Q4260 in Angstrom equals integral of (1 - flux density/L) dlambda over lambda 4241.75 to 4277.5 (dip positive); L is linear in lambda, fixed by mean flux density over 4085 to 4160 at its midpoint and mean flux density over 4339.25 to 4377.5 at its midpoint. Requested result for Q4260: 2.82 Angstrom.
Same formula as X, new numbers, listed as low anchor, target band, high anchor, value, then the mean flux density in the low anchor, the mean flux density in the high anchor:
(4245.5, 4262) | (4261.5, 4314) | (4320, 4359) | 7.34 Angstrom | 7.43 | 8.5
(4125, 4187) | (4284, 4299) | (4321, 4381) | 2.22 Angstrom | 6.77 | 8.6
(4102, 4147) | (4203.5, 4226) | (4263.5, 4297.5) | 1.10 Angstrom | 6.91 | 7.05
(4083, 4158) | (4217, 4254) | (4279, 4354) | 1.18 Angstrom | 6.94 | 7.52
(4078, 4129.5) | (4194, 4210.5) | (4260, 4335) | 0.68 Angstrom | 7.09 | 7.22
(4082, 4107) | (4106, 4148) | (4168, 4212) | 0.34 Angstrom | 7.08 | 6.85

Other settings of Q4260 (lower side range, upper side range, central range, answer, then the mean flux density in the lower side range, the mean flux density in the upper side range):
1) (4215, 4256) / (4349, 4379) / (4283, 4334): 5.38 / 6.96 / 8.81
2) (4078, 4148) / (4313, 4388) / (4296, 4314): 5.01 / 7.04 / 8.5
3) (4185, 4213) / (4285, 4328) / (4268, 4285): -0.63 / 7.12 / 6.89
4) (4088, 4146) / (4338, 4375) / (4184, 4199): 1.10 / 7.04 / 8.82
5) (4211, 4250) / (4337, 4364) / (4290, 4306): 3.77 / 6.91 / 8.81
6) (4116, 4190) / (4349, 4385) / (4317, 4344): 0.64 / 6.79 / 8.72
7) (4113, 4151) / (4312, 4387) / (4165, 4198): 1.70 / 6.87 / 8.47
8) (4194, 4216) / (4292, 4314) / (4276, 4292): -2.62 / 6.73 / 6.08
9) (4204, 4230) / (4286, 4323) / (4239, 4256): -2.01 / 6.57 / 6.78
